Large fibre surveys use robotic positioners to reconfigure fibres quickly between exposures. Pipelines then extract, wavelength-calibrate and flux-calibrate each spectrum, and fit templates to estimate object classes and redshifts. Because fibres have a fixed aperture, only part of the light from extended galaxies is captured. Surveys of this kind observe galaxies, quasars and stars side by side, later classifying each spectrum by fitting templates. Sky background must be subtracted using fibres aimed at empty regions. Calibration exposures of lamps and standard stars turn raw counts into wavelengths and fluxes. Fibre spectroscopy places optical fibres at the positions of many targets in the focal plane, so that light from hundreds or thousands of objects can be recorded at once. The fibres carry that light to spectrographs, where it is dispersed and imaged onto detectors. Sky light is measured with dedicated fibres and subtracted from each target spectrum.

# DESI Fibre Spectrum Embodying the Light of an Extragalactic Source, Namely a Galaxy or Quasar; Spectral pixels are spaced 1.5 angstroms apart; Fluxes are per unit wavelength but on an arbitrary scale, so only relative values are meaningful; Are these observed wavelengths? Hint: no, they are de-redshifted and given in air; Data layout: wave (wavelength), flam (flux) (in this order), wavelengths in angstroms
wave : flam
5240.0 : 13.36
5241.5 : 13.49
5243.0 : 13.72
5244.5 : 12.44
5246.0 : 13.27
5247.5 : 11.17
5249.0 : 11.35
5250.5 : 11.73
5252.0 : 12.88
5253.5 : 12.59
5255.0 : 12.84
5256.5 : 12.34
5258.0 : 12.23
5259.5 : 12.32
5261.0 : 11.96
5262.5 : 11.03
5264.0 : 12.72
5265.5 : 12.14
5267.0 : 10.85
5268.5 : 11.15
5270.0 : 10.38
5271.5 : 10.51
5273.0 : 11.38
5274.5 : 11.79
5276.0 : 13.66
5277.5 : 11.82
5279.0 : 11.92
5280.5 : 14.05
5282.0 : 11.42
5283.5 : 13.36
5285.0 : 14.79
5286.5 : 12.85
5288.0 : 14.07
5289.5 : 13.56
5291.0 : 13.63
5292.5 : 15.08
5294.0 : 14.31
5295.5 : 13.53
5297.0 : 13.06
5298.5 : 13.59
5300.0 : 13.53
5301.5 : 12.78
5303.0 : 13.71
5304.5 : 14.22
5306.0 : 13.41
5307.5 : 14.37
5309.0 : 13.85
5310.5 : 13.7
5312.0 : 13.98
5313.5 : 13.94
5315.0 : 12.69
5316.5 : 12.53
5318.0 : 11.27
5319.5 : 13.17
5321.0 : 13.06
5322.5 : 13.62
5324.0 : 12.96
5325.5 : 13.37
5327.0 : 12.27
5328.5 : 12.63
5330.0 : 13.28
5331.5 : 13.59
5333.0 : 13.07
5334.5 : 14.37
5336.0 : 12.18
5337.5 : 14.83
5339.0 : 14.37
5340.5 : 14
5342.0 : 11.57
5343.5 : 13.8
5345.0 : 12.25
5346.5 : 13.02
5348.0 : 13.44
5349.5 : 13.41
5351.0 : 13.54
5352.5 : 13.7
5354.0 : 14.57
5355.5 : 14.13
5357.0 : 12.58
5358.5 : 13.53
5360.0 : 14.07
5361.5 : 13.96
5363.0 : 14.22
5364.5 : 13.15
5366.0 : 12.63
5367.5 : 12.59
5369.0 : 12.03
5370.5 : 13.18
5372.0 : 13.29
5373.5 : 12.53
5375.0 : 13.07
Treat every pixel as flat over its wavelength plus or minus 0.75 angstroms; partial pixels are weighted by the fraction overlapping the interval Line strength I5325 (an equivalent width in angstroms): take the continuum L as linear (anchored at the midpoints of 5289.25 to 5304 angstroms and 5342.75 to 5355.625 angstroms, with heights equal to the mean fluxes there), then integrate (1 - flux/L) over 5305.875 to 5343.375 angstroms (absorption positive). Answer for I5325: 0.8 angstroms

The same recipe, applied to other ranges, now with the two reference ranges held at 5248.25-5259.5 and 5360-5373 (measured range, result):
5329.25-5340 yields -0.63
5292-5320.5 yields -1.79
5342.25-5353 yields -0.16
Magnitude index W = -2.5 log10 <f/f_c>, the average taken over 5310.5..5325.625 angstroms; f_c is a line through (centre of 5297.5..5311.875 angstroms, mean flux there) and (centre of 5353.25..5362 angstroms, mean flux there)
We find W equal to 0.05 mag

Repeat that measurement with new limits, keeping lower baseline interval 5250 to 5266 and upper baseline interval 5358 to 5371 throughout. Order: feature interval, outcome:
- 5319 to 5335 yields -0.02 mag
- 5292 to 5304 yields -0.09 mag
